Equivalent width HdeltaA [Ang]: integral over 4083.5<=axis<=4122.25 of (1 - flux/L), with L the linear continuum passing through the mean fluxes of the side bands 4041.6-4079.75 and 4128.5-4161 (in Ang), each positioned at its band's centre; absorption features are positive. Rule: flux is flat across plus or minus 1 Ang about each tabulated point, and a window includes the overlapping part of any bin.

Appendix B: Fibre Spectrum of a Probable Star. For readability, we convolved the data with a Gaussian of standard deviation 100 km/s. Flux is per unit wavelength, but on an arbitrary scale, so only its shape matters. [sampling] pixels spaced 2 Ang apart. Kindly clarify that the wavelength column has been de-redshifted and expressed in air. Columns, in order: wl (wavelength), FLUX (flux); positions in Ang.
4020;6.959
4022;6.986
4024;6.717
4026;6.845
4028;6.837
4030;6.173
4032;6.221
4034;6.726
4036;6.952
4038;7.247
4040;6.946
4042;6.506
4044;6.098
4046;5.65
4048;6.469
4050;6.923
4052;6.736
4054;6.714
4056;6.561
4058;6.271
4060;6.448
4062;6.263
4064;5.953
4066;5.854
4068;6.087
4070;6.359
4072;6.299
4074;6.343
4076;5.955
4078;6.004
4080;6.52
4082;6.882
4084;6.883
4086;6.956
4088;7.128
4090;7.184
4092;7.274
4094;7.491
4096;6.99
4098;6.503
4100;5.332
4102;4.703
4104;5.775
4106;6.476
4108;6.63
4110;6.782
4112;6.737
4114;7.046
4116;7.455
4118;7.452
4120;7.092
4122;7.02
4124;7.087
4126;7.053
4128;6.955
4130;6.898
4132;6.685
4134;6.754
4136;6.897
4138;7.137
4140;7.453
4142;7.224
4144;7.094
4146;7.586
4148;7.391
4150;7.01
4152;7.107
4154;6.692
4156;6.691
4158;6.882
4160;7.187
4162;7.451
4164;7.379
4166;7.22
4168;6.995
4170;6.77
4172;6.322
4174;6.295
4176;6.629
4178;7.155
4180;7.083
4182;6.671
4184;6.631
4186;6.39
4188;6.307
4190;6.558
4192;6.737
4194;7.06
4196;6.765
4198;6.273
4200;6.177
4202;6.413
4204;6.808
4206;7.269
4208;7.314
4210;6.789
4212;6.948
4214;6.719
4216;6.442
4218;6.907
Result -0.42 Ang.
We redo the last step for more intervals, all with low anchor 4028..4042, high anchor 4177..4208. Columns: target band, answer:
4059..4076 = 1.3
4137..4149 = -1.1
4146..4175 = -1.2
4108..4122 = -0.7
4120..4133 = -0.5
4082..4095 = -0.8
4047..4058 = 0.1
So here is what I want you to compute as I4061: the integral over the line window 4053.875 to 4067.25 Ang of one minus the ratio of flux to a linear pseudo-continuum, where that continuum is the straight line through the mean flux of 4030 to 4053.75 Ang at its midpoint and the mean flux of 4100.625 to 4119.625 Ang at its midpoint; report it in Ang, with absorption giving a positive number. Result 0.62 Ang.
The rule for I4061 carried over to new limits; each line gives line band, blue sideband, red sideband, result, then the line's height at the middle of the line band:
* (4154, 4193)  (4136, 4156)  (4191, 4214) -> 0.9 Ang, 6.97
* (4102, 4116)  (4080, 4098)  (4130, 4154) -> 1.1 Ang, 7.06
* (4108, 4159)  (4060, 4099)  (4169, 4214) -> -3.1 Ang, 6.63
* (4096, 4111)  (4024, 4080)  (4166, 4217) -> 1.0 Ang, 6.53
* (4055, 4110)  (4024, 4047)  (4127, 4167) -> 3.0 Ang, 6.79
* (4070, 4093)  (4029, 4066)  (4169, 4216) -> -0.5 Ang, 6.53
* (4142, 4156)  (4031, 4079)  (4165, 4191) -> -1.0 Ang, 6.62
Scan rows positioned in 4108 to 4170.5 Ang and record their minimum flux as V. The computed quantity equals 6.63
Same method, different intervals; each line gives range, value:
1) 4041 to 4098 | 5.65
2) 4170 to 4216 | 6.177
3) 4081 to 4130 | 4.703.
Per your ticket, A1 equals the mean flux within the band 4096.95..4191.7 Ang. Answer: 6.82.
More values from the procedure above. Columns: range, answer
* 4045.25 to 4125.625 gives 6.56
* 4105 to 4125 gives 6.98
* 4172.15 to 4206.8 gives 6.65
